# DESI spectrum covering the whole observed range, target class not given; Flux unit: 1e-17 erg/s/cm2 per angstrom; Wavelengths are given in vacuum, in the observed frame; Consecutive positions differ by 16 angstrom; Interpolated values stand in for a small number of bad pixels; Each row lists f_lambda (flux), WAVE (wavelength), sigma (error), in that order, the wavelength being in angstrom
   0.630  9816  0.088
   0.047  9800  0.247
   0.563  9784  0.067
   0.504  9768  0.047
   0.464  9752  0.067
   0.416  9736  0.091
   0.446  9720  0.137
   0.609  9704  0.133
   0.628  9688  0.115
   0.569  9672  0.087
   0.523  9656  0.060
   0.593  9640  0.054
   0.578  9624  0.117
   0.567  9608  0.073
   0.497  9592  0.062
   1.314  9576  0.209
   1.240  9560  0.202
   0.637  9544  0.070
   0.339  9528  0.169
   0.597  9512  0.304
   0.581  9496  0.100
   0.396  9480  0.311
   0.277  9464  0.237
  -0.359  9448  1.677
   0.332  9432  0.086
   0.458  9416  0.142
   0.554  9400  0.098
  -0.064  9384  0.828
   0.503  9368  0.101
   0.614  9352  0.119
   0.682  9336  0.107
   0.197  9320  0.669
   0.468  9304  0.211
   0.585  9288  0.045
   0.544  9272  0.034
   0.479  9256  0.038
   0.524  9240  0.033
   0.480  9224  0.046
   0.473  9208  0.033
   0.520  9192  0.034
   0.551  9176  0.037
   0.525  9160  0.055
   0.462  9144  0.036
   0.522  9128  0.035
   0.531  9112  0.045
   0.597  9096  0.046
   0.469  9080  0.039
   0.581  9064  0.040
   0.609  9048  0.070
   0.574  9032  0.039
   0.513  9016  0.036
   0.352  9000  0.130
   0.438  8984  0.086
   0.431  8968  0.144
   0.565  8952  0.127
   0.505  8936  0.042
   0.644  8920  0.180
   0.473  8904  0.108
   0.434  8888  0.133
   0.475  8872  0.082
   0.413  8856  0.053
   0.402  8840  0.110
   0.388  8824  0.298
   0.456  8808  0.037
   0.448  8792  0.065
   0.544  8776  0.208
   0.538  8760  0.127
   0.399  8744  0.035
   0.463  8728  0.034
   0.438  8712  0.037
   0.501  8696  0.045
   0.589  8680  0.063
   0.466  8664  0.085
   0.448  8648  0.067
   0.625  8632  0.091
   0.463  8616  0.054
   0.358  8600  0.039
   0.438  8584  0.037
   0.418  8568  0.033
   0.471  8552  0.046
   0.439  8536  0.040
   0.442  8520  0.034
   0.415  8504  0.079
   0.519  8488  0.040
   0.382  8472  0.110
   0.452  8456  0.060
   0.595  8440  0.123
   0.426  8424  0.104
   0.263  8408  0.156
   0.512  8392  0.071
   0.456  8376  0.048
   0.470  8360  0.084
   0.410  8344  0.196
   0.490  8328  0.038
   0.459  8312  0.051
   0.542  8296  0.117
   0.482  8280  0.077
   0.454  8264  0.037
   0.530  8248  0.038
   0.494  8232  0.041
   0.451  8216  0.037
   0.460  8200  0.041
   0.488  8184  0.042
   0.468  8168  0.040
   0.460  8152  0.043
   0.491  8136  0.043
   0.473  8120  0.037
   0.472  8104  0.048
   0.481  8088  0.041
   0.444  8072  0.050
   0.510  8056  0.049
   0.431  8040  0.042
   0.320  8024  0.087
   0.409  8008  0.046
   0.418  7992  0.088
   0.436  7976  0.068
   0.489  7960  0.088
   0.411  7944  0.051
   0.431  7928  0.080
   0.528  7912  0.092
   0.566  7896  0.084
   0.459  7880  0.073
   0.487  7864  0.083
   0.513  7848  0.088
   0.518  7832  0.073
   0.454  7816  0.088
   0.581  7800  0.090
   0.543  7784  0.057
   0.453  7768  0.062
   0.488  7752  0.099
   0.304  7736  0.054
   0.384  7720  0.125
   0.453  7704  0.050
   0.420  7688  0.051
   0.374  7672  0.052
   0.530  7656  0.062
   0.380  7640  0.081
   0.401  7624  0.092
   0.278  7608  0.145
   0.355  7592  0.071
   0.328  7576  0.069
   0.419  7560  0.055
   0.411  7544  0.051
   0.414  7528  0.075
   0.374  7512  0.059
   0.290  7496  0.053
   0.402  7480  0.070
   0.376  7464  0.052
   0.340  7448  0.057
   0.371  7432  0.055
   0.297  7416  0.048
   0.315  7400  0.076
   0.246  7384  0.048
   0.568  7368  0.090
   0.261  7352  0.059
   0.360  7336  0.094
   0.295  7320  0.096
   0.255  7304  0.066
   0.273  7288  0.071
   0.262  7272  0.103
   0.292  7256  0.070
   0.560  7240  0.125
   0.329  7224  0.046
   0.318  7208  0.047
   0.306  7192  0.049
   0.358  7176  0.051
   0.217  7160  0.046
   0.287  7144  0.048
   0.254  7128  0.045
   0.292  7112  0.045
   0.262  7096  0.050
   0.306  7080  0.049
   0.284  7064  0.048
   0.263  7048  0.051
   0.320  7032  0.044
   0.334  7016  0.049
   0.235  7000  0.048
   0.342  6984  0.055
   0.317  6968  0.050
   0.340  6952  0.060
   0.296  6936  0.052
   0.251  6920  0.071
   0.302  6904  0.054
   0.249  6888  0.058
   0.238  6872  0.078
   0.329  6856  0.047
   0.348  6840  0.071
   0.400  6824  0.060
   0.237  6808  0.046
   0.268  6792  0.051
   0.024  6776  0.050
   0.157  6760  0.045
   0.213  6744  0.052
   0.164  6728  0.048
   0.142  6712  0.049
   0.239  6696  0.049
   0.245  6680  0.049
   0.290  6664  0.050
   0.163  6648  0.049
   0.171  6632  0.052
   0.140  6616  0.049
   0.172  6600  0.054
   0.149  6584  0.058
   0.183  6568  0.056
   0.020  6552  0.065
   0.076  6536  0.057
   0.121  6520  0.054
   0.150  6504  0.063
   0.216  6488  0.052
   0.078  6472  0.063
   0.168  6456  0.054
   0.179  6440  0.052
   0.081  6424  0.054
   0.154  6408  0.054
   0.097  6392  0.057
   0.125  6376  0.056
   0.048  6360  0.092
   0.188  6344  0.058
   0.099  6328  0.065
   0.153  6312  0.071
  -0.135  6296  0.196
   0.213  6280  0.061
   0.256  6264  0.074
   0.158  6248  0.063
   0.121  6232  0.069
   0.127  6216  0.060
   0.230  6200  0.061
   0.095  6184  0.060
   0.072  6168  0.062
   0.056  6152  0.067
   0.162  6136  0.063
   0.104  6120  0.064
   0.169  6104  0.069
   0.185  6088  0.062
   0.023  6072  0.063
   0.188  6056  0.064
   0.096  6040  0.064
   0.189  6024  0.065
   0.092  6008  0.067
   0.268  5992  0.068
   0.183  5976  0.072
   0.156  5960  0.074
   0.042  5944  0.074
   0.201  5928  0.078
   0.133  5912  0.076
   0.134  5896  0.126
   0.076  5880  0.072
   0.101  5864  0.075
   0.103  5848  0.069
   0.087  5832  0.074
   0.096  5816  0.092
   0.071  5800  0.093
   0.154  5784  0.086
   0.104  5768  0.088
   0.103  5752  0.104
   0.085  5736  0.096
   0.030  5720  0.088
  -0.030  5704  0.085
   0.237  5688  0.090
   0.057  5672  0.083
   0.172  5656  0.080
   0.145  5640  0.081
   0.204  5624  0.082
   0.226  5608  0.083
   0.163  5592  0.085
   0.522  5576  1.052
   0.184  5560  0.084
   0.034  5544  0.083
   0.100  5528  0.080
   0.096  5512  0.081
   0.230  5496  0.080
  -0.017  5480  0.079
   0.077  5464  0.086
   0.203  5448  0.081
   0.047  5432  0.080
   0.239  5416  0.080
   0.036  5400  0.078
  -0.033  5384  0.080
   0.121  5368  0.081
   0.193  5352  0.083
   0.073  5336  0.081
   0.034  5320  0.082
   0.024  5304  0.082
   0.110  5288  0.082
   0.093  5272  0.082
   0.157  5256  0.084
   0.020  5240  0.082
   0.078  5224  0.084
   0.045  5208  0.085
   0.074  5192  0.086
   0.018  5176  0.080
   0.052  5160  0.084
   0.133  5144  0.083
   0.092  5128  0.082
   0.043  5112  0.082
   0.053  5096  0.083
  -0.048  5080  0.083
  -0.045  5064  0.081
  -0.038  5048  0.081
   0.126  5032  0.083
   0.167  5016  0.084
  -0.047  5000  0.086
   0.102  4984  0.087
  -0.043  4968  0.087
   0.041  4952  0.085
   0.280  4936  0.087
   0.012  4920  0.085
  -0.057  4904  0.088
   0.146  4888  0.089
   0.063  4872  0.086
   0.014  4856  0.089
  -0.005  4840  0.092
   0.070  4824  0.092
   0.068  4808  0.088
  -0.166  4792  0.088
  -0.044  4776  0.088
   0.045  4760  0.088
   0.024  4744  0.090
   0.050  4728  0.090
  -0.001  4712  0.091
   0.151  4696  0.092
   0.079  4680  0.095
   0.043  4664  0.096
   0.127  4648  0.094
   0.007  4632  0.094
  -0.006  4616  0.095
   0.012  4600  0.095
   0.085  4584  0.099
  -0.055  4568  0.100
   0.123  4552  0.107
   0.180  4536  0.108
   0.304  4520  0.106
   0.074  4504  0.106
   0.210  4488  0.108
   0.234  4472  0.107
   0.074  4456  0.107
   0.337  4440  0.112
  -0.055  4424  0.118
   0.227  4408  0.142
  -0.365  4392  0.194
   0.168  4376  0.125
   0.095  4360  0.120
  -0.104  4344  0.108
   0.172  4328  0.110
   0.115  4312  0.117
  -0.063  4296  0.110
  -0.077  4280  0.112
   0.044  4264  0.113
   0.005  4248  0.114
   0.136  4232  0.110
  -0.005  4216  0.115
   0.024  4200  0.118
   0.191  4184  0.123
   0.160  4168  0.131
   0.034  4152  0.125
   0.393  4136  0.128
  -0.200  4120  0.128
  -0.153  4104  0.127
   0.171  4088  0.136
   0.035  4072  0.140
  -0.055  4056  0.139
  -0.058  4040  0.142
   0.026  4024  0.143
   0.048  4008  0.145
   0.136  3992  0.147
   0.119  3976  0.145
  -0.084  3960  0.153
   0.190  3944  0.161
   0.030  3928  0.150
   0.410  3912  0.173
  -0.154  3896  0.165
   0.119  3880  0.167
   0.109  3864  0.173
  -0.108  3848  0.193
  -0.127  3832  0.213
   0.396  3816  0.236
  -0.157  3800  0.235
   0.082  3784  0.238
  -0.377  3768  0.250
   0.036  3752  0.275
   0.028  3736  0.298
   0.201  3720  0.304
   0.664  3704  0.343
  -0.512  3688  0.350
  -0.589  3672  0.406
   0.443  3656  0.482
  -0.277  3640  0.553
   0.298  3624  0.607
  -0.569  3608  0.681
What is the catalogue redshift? 0.71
